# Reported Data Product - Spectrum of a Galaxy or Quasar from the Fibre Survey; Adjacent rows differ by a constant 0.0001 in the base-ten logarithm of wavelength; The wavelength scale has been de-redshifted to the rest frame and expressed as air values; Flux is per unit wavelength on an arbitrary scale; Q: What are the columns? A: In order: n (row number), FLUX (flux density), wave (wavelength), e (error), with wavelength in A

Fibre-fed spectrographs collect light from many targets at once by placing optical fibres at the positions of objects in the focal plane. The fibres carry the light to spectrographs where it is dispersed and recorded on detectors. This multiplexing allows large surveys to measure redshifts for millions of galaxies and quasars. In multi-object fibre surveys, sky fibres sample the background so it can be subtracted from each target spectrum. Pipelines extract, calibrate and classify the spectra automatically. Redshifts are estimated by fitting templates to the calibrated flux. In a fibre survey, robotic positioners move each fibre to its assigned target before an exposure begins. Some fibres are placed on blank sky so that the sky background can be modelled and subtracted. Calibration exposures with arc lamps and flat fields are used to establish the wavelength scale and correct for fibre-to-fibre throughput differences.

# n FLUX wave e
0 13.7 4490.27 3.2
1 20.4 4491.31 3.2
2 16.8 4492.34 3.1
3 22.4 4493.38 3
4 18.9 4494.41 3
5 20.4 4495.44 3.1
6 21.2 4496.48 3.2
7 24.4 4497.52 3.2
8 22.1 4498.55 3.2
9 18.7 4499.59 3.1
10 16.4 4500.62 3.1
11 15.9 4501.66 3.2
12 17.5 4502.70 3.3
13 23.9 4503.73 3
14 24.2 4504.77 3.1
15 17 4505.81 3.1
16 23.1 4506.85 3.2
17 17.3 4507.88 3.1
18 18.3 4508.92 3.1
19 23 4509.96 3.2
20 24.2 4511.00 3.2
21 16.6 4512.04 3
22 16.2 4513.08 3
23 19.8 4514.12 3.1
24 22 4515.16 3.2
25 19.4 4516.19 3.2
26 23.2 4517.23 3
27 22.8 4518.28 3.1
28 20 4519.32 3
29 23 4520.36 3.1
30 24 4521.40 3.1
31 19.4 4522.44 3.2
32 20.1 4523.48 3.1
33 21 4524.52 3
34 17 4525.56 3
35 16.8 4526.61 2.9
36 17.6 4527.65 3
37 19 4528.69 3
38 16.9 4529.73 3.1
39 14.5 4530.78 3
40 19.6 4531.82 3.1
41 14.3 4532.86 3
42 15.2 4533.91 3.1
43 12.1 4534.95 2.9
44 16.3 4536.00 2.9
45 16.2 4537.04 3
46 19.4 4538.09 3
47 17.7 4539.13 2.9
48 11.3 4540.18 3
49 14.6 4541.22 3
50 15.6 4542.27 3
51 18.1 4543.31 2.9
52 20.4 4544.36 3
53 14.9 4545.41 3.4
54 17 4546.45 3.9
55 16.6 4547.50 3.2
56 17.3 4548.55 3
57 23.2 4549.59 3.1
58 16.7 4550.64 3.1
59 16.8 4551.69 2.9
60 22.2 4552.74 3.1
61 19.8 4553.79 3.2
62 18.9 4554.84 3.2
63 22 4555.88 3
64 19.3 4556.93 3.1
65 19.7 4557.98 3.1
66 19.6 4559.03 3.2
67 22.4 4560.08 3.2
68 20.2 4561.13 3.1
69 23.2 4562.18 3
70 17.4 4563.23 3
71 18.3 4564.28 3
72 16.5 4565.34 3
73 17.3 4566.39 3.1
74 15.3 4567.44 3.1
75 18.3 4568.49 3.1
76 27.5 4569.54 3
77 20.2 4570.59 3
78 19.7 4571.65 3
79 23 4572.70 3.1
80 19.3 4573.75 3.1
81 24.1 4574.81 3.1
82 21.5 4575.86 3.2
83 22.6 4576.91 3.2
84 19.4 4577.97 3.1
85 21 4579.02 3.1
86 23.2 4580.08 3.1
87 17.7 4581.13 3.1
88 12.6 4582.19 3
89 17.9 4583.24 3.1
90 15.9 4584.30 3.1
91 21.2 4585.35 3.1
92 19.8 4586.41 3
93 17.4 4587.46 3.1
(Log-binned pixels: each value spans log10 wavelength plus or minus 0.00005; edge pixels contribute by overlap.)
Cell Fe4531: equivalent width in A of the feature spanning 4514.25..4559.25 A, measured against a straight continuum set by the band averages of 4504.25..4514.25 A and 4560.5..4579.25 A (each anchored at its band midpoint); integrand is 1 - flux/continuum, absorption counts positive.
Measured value 3.8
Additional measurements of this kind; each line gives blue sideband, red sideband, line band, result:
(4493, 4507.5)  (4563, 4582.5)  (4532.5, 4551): 3.28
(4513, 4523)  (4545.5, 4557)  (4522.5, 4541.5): 3.31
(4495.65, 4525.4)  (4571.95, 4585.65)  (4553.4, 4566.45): 0.28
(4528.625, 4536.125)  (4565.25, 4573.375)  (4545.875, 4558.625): -0.78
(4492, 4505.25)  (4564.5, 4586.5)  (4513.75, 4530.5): 0.03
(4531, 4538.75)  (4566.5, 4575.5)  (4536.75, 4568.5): 0.20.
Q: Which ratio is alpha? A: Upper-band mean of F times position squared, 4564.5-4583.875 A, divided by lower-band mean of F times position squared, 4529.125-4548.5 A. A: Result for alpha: 1.24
